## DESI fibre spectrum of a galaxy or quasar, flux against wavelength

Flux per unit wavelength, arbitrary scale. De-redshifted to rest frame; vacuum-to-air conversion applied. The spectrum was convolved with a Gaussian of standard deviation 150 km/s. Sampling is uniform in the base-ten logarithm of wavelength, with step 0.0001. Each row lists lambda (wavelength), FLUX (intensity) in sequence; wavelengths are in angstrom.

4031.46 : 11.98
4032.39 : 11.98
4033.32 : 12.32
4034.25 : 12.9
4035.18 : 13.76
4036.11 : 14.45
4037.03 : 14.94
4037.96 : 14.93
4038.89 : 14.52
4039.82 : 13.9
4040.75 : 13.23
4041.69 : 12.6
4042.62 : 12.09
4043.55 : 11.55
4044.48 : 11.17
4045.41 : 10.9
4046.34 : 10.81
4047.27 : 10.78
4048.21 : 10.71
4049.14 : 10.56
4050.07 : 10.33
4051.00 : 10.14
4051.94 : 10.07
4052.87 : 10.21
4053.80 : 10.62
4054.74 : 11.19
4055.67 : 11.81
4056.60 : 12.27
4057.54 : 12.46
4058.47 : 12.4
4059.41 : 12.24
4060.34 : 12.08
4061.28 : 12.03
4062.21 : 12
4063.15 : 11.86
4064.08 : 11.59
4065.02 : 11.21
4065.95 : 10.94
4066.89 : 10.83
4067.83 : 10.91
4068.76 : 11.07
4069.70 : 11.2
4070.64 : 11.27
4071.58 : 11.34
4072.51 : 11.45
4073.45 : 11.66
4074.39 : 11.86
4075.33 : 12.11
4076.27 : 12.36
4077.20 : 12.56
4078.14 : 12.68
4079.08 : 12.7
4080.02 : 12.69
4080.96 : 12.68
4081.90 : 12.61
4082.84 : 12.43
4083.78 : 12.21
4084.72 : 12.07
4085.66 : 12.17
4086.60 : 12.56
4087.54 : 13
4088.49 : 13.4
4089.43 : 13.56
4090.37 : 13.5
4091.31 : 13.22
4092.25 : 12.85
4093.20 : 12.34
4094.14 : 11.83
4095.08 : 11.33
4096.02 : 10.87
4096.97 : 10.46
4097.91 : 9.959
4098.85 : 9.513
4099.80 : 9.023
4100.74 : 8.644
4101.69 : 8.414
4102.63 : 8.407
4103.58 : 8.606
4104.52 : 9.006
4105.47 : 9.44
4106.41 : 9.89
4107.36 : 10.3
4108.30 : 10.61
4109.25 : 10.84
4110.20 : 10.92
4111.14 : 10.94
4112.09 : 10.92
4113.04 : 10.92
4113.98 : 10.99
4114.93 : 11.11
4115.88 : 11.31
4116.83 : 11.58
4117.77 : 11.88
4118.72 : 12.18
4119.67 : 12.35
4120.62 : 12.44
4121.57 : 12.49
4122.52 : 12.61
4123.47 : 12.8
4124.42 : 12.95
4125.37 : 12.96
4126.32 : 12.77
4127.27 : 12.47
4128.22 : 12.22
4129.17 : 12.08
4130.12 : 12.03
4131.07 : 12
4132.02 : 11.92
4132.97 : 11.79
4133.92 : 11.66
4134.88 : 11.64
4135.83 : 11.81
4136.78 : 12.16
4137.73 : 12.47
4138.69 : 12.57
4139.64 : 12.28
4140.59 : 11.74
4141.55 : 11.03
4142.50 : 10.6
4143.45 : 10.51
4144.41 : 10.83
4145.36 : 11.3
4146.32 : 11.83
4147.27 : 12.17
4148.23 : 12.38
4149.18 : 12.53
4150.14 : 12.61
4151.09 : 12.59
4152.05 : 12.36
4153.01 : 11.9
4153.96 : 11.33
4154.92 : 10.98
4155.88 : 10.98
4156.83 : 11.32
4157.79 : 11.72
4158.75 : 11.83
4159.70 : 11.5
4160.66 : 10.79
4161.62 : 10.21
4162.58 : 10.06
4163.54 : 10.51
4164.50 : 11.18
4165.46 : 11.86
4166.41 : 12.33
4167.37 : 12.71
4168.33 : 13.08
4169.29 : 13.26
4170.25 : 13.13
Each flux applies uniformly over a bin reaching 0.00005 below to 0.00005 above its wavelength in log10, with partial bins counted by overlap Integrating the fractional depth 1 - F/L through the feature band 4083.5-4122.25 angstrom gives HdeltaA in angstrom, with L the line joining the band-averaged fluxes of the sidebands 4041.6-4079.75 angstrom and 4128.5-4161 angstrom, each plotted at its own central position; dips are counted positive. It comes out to 1.5 angstrom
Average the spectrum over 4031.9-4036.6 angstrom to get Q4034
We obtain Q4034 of 13.1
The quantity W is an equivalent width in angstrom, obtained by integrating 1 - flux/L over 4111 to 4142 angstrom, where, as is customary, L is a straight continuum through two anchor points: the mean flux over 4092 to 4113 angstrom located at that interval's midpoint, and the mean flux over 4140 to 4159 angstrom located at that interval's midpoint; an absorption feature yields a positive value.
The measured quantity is -3.0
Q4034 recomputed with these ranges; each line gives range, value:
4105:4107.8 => 9.88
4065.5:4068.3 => 10.9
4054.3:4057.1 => 11.8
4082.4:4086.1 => 12.2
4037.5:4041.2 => 14.1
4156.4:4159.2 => 11.6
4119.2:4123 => 12.5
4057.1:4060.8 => 12.3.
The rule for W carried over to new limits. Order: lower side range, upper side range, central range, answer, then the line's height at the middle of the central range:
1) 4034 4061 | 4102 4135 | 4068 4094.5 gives -1.3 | 11.7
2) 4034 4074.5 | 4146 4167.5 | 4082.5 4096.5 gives -0.9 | 11.8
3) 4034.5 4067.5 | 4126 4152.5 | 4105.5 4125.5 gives 0.7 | 11.9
